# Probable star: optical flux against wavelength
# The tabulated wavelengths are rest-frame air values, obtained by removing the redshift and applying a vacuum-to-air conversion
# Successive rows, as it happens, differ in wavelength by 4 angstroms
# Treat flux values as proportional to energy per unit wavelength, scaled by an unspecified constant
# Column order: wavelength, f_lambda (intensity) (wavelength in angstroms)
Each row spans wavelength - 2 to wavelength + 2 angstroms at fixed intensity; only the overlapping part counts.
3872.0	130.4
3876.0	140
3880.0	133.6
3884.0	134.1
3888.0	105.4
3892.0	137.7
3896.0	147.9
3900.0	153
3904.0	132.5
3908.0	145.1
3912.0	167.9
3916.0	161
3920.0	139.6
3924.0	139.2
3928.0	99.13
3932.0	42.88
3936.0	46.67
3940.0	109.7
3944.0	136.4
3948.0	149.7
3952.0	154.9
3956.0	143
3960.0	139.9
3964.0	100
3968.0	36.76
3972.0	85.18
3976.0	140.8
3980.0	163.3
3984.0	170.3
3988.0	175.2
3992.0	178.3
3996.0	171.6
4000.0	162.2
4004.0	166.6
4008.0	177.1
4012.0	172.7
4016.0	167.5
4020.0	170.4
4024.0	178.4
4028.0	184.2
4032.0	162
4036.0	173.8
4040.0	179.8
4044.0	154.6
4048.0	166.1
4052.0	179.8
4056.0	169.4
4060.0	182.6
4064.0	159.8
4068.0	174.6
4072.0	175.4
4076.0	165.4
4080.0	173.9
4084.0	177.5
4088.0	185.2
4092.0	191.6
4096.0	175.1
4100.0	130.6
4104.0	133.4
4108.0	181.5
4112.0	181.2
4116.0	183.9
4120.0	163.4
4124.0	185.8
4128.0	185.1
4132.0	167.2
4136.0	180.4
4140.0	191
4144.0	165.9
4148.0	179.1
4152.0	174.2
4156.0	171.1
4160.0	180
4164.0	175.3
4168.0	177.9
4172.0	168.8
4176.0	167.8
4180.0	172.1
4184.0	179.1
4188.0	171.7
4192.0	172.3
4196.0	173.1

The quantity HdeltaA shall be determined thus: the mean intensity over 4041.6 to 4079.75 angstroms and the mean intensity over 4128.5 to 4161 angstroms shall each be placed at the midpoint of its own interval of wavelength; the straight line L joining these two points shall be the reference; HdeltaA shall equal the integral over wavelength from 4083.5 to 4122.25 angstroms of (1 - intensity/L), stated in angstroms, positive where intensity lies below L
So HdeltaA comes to 0.7 angstroms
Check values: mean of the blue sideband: 170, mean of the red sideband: 176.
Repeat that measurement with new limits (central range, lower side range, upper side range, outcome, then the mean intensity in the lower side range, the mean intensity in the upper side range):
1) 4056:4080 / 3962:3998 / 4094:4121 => -2.5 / 136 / 164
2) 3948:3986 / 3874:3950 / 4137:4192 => 2.9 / 127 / 175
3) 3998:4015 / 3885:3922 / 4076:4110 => -1.4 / 143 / 168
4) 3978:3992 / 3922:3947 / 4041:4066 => -4.7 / 97.8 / 169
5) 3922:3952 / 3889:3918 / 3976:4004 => 9.4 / 148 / 168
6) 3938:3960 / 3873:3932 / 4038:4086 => 1.0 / 135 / 172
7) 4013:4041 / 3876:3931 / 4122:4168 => -2.8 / 136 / 178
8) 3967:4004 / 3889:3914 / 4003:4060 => 3.7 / 146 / 172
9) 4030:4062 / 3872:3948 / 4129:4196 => -3.8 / 127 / 175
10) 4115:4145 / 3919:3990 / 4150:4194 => -2.7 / 120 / 174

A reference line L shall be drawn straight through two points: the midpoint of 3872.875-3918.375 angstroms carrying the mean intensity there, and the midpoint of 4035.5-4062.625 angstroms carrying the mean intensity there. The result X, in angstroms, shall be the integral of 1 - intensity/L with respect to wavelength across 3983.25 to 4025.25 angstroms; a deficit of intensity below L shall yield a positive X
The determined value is -2.3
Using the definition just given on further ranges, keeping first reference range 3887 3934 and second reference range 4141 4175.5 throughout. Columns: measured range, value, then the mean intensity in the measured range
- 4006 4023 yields -2.6 angstroms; 172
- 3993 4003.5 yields -1.5 angstroms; 168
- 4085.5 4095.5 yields -1.4 angstroms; 186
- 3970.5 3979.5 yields 1.3 angstroms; 123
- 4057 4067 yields -0.9 angstroms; 171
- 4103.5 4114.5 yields -0.3 angstroms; 171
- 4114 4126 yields -0.7 angstroms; 178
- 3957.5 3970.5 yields 4.3 angstroms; 93.9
